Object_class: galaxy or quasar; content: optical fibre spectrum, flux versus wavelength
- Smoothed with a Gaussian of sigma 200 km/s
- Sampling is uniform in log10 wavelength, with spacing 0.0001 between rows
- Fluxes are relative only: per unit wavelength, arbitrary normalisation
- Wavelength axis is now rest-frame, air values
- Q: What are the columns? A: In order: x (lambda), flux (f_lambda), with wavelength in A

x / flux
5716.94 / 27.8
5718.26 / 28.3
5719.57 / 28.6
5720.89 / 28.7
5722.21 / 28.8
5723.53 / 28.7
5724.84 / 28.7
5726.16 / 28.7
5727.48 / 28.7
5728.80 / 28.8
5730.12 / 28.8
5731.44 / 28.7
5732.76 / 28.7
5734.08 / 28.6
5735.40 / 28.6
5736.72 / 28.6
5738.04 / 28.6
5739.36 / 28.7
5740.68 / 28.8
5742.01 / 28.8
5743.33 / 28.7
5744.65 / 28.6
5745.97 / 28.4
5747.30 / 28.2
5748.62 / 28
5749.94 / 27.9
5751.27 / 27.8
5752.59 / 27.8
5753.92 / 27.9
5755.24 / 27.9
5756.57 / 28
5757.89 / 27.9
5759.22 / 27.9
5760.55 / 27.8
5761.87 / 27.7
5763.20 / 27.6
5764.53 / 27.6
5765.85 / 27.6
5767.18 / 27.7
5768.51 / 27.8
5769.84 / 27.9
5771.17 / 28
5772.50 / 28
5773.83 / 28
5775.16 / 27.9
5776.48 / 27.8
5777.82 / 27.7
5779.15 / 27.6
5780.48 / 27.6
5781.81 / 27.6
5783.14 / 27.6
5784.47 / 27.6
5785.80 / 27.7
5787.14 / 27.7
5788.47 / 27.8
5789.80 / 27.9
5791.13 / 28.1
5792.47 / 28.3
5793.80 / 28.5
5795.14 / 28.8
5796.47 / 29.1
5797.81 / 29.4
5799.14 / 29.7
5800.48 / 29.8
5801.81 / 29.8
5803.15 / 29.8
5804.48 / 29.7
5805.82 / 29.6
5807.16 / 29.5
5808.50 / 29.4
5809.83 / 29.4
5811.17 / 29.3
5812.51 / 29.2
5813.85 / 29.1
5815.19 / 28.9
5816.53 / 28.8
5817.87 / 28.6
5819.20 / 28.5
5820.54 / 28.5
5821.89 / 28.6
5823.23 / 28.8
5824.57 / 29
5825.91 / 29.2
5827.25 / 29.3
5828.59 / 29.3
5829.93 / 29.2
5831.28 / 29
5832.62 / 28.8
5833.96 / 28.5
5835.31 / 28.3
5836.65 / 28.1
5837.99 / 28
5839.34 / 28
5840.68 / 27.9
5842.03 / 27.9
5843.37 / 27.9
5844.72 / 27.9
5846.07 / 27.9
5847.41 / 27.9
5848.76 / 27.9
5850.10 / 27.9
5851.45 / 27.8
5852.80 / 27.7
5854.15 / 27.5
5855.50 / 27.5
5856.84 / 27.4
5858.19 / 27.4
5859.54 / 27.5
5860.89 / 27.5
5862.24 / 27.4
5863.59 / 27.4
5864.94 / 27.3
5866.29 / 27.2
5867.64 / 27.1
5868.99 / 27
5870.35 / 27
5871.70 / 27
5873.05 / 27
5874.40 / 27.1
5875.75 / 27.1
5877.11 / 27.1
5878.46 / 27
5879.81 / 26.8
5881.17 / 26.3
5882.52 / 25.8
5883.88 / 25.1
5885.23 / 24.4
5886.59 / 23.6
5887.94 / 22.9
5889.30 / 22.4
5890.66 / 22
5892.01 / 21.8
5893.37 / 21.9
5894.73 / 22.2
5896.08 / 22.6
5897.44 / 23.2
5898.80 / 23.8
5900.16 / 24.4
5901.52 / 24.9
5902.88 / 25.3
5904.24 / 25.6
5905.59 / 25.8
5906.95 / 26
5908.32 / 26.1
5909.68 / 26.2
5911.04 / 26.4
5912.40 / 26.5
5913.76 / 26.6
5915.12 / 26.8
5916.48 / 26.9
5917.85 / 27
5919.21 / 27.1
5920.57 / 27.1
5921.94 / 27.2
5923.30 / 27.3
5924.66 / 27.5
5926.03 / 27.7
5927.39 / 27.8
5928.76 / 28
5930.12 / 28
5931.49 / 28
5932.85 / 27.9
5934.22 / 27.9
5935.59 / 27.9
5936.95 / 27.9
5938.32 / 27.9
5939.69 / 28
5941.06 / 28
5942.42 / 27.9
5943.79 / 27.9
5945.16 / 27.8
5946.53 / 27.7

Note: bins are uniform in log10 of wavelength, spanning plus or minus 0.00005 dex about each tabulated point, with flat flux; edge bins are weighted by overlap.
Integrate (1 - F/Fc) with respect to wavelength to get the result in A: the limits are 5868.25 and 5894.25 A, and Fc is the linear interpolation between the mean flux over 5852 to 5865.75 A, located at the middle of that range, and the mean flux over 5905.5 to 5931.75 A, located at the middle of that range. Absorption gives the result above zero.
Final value 2.0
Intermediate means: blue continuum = 27.5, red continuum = 27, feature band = 25.2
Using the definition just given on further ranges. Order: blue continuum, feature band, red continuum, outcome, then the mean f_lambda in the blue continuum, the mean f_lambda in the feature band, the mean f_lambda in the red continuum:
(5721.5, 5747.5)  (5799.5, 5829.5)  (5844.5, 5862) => -1.3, 28.7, 29.2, 27.7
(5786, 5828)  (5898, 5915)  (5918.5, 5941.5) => 1.4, 29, 25.7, 27.7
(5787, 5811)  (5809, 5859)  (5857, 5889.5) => -1.1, 29.1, 28.4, 26.4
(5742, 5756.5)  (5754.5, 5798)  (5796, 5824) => 1.1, 28.2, 27.9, 29.2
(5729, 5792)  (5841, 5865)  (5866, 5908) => -1.7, 28.1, 27.7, 25.1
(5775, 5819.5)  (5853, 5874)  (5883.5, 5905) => -1.8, 28.7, 27.3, 23.5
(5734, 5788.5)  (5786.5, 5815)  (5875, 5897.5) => -2.4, 28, 29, 24.3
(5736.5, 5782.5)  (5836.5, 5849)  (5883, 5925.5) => -0.8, 28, 27.9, 25.1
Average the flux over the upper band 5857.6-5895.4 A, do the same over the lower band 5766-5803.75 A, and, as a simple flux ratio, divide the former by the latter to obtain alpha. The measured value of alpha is 0.91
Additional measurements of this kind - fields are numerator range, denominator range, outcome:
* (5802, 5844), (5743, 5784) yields 1.03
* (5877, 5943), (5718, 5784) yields 0.92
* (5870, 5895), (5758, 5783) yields 0.90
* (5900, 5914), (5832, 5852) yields 0.92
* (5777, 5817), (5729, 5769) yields 1.02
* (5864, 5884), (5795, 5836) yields 0.92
